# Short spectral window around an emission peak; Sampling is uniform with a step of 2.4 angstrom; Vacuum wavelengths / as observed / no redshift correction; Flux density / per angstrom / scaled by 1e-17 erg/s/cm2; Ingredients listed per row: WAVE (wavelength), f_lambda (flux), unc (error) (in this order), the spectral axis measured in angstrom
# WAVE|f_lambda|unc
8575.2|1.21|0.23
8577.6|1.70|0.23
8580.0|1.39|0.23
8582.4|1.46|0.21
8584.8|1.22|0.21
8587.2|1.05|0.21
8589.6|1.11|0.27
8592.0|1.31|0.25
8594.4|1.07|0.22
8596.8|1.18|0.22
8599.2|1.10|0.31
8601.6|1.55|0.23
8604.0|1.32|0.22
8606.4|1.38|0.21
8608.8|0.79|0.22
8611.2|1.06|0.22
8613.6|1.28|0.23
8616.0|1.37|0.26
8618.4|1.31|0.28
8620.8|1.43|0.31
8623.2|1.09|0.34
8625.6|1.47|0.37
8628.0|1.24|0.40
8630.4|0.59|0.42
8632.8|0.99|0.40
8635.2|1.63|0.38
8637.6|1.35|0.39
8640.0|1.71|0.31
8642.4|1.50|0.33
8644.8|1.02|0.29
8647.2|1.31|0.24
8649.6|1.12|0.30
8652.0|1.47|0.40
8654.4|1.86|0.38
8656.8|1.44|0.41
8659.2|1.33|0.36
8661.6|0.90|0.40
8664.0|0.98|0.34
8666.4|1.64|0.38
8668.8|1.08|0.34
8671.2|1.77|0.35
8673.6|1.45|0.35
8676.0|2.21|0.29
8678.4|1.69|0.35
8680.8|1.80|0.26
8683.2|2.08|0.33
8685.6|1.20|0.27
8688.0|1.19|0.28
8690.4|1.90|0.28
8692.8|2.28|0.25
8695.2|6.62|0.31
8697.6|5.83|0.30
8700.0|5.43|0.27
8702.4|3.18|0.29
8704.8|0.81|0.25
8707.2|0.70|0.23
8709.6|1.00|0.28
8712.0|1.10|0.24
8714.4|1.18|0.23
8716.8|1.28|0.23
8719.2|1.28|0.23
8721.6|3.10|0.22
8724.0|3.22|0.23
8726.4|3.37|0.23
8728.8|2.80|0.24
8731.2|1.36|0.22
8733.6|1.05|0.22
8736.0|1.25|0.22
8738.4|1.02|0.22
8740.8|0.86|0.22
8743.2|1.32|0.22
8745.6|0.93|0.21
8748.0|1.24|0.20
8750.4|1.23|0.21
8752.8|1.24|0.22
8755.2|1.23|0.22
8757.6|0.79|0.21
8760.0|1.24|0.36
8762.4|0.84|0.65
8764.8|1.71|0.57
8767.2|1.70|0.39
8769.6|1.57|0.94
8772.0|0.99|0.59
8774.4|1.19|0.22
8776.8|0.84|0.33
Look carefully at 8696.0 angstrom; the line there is H-alpha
